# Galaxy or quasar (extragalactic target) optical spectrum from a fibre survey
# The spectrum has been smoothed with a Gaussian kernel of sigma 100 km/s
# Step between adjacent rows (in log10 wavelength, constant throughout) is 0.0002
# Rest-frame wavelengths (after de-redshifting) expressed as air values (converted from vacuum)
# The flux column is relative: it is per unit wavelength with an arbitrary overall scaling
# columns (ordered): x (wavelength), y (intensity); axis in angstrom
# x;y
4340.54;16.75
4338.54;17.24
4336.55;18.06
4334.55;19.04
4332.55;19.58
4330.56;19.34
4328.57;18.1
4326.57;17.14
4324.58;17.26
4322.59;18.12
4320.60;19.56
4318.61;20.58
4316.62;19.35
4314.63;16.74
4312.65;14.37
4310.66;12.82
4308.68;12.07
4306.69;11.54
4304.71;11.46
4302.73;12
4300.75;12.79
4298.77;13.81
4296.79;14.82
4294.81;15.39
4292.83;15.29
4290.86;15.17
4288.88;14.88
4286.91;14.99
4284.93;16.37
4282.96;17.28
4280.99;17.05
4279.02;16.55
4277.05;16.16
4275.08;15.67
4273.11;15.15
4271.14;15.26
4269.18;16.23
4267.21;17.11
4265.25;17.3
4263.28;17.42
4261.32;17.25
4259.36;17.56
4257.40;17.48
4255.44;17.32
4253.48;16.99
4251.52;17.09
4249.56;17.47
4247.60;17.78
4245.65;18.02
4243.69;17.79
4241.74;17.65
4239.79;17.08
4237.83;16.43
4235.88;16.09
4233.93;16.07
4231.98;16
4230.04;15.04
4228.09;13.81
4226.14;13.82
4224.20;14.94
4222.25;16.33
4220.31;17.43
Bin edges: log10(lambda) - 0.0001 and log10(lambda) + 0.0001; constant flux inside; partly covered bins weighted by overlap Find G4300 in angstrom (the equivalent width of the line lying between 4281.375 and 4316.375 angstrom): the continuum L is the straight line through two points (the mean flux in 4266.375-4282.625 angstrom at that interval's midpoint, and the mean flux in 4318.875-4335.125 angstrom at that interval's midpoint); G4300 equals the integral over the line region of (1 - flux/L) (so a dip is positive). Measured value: 5.85 angstrom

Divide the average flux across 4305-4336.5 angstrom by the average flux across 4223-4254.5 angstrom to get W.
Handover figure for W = 1.0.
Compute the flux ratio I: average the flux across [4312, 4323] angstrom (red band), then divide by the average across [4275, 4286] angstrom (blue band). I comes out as 1.1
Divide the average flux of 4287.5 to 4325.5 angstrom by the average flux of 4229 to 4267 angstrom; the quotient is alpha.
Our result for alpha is 0.89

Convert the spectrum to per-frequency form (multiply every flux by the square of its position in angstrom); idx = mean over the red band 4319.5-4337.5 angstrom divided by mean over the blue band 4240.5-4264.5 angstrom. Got 1.1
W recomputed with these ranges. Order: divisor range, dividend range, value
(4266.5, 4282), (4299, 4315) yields 0.80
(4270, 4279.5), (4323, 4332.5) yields 1.15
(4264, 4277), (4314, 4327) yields 1.15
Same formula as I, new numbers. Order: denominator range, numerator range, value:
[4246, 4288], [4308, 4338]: 1.05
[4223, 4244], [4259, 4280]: 1.04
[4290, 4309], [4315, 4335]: 1.39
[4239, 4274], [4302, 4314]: 0.73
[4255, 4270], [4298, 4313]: 0.73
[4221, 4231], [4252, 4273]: 1.14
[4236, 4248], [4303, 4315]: 0.74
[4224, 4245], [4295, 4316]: 0.84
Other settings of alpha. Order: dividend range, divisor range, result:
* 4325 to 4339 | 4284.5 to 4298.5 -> 1.21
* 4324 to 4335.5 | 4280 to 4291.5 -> 1.15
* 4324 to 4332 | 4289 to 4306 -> 1.31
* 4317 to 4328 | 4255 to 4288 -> 1.12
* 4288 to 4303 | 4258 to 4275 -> 0.86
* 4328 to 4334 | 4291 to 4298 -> 1.26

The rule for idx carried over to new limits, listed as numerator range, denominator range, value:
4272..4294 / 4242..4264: 0.92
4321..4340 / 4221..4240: 1.23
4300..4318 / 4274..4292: 0.88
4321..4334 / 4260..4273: 1.13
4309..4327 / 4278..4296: 1.10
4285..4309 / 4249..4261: 0.81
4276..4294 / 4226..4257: 0.98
